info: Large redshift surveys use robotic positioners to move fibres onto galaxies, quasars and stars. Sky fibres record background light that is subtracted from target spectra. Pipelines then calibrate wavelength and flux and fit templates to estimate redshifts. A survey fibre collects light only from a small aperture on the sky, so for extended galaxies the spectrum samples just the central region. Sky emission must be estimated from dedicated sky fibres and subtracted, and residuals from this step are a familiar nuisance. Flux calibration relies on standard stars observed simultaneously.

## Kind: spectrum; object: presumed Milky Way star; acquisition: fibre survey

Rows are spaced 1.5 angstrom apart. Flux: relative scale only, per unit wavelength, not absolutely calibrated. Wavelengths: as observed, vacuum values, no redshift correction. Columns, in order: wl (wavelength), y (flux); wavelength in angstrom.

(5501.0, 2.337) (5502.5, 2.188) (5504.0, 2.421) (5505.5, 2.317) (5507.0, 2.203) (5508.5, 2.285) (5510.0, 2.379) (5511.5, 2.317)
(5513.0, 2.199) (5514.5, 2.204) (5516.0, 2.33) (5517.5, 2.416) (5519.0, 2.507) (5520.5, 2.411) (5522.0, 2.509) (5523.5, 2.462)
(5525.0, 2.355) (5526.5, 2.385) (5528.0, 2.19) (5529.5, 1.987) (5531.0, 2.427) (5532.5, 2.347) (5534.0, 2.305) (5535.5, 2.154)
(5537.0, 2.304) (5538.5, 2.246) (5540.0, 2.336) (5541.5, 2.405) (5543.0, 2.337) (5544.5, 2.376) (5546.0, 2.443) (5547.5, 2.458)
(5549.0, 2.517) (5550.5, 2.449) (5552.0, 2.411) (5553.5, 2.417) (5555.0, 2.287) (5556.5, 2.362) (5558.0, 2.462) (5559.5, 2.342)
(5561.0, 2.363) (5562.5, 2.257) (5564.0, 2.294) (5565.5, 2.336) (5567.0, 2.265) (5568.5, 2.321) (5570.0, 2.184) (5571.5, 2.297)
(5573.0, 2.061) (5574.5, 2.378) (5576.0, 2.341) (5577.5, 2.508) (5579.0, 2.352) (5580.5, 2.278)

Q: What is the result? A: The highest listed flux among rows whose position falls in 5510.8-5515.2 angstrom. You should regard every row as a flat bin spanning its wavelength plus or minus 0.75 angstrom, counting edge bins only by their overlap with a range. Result 2.317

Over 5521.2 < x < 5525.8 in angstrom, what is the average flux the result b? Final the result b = 2.44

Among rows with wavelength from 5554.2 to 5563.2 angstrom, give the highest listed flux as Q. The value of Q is 2.462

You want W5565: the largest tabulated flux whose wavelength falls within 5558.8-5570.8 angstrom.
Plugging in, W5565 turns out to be 2.363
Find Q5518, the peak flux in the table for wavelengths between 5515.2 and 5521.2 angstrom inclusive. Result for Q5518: 2.507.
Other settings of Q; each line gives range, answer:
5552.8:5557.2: 2.417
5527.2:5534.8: 2.427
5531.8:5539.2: 2.347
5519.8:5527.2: 2.509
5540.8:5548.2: 2.458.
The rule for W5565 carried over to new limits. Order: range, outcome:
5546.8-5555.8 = 2.517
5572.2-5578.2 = 2.508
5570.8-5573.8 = 2.297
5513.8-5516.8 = 2.33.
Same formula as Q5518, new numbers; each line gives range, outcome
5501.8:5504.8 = 2.421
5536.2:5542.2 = 2.405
